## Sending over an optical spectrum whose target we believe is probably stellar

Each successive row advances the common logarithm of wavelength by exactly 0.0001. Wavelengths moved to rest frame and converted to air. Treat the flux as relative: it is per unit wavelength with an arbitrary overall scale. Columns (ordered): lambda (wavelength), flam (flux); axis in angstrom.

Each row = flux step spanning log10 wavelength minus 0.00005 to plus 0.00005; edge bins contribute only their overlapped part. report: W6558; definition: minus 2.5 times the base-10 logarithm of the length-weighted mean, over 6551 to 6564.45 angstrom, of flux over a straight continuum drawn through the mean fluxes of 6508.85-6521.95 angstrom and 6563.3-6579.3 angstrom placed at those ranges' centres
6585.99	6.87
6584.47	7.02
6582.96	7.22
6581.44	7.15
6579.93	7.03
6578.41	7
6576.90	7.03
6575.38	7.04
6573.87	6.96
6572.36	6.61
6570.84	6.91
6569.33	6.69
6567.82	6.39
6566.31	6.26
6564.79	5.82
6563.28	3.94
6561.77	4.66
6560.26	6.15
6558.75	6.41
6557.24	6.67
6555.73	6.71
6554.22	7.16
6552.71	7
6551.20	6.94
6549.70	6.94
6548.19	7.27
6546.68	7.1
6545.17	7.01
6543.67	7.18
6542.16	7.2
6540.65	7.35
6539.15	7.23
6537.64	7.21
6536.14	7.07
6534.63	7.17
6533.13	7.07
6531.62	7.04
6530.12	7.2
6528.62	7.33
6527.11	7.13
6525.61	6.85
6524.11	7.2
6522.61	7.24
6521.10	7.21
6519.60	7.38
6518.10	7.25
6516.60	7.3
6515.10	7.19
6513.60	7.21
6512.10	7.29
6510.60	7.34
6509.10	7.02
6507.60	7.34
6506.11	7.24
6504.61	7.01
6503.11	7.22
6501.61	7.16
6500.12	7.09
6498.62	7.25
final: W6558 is 0.099 mag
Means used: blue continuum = 7.25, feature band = 6.14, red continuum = 6.55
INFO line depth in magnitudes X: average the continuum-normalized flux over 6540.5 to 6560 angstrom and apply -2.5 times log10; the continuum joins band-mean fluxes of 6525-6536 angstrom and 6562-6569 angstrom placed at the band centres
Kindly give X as -0.12 mag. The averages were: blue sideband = 7.11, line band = 6.96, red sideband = 5.6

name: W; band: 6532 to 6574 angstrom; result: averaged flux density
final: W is 6.68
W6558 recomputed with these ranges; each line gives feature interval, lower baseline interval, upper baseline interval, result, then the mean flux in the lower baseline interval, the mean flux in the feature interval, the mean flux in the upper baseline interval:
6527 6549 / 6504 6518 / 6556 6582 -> -0.052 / 7.22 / 7.17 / 6.4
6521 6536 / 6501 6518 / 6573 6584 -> 0.005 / 7.21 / 7.13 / 7.06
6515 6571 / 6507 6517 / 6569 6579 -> 0.037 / 7.24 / 6.83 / 6.9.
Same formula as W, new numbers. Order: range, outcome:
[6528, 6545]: 7.18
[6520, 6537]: 7.14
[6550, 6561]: 6.73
